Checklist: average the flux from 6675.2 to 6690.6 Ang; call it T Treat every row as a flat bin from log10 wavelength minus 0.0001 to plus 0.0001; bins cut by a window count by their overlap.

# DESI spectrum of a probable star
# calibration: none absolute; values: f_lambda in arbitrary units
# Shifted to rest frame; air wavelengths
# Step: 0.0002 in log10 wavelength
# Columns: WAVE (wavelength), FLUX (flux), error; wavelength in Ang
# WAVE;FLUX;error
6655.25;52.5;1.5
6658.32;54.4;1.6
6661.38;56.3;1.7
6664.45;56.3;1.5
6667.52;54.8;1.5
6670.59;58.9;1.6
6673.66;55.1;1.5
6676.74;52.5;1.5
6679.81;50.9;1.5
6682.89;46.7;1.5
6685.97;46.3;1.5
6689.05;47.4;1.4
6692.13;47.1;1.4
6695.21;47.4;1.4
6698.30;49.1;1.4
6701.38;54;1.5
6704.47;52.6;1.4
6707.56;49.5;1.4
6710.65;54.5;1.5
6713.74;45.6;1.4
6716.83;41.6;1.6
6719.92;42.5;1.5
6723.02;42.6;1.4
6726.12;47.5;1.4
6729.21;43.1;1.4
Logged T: 48.8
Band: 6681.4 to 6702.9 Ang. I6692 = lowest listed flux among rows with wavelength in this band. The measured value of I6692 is 46.3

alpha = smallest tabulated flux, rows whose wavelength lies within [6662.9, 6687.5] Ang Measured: 46.3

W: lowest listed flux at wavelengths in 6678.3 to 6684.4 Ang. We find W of 46.7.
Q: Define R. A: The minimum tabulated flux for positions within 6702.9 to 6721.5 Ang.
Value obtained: 41.6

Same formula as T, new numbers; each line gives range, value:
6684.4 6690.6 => 46.8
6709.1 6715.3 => 50.1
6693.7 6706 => 50.8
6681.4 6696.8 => 47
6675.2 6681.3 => 51.7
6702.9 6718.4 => 48.8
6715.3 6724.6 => 42.2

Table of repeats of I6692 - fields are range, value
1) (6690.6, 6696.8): 47.1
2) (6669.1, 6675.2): 55.1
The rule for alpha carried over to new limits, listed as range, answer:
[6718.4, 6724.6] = 42.5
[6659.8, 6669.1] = 54.8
